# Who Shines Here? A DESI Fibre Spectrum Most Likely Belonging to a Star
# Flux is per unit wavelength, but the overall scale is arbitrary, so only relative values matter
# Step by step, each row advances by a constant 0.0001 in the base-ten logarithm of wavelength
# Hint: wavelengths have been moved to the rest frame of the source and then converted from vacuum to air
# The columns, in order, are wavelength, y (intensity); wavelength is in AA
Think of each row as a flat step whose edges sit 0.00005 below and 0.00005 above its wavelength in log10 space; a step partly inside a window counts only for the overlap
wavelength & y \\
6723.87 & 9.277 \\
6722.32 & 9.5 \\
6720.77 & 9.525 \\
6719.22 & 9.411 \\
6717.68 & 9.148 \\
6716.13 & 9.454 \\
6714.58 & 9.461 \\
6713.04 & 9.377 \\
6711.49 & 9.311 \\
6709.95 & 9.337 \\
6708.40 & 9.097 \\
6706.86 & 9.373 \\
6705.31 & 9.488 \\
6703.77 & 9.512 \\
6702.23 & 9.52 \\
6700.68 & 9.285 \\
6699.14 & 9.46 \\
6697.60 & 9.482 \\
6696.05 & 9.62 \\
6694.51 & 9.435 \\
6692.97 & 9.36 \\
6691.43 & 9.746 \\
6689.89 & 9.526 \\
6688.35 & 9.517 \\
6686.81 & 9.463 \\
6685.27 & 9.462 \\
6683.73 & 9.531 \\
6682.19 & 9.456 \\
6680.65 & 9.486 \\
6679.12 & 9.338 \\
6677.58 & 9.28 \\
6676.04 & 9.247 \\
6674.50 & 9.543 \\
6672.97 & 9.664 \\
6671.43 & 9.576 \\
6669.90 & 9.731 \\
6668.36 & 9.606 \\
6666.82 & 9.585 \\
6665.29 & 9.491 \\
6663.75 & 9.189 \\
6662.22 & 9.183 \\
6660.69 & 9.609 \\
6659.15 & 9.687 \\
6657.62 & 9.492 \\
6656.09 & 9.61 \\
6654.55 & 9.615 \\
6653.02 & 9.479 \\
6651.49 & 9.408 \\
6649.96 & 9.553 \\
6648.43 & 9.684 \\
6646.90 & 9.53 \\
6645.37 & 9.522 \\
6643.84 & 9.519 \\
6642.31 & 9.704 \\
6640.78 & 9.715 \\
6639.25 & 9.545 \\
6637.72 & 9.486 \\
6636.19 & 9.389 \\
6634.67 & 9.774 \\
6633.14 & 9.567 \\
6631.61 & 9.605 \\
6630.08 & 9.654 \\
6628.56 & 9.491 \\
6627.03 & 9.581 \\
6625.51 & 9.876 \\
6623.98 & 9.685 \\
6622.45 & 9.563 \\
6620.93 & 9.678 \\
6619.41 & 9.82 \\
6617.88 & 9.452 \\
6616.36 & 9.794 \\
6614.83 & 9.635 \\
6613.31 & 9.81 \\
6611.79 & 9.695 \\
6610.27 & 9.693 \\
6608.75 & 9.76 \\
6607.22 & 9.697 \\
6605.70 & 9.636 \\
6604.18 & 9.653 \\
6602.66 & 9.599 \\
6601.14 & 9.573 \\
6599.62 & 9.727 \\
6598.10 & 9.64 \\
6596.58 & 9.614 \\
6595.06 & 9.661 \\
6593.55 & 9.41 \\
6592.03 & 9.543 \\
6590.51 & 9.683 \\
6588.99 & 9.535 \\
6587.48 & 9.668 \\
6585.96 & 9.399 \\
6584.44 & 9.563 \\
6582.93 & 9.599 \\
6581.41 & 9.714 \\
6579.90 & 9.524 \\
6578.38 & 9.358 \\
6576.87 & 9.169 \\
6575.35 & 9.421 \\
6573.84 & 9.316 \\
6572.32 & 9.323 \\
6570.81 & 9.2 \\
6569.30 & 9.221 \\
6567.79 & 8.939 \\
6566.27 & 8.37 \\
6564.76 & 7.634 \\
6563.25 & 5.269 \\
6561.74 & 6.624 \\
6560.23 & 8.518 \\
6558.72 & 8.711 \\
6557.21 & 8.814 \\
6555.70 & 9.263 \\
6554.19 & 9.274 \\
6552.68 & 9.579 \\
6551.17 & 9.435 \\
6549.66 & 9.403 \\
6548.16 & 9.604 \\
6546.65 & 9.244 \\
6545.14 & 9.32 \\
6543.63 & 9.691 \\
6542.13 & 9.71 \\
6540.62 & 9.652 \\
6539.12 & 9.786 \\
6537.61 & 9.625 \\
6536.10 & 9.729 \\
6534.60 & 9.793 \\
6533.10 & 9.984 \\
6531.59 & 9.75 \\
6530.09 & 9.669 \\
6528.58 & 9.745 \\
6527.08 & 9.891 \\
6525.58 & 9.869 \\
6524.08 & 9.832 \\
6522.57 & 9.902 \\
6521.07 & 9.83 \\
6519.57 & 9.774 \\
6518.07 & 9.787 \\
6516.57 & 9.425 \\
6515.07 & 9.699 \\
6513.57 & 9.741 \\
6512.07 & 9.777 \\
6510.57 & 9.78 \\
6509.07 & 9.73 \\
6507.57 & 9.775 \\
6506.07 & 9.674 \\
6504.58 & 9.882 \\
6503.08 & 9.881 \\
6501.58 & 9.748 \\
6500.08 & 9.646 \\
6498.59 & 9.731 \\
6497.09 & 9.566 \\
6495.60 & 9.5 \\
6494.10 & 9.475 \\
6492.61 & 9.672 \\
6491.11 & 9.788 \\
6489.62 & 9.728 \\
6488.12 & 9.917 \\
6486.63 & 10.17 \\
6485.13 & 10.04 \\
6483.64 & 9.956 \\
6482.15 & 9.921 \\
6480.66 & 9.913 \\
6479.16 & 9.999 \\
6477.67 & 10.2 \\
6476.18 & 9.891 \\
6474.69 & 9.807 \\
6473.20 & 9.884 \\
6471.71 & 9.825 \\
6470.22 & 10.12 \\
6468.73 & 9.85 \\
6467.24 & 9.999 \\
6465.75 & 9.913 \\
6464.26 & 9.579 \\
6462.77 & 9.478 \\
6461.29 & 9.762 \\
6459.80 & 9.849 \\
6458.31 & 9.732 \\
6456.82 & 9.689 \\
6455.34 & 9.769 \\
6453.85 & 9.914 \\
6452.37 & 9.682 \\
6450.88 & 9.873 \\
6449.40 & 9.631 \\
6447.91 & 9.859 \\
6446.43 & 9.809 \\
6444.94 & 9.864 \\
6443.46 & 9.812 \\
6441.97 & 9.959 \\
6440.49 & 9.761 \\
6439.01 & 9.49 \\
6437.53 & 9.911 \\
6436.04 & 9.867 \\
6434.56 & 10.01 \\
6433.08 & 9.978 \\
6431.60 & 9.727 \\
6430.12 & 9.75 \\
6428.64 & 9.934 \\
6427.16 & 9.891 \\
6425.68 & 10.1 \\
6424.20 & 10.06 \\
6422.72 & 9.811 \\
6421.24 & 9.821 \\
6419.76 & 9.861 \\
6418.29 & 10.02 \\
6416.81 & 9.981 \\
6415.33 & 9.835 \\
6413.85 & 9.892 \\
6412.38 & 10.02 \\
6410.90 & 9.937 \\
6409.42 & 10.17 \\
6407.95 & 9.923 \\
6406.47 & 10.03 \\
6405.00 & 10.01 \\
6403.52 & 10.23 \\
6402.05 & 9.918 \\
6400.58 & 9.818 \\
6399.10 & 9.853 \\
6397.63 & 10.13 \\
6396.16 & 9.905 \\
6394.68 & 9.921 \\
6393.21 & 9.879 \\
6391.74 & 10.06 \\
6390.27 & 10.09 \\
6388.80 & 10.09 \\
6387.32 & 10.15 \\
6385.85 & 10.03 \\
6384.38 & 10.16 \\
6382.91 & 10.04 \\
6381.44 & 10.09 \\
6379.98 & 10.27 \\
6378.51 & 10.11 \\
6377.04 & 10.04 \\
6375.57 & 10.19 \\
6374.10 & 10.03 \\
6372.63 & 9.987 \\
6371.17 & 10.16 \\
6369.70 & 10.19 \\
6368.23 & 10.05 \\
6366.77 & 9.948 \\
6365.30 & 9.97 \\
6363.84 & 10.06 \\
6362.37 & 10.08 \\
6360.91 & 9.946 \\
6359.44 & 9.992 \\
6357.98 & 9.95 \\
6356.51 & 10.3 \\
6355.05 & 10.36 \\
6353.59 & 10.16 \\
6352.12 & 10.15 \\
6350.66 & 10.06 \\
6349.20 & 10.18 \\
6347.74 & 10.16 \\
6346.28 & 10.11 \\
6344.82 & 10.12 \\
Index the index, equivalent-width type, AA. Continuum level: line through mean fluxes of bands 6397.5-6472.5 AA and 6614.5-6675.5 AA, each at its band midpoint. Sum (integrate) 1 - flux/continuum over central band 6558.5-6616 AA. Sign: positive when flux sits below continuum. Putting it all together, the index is 2.6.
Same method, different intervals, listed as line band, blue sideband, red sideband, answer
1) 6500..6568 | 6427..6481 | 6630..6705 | 2.48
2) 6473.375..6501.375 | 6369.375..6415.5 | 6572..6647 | 0.04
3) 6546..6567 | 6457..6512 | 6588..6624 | 2.52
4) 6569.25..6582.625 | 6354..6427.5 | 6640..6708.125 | 0.43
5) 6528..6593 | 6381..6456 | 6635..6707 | 3.18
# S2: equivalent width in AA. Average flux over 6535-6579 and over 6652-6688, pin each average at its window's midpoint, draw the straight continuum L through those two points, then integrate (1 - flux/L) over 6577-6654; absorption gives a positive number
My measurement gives -2.88 AA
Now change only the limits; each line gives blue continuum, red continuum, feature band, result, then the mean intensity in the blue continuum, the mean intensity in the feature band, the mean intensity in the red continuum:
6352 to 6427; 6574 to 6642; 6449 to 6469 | 0.3 AA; 10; 9.77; 9.6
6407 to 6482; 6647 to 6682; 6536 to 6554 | 0.3 AA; 9.87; 9.55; 9.5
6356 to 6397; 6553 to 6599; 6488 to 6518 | -0.9 AA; 10.1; 9.7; 9.04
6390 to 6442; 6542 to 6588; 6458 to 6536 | -3.1 AA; 9.93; 9.8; 9.02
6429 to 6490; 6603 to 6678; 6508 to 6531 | 0.0 AA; 9.85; 9.76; 9.59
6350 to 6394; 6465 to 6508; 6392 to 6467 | 0.7 AA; 10.1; 9.87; 9.84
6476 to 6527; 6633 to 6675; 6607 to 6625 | -0.1 AA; 9.8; 9.69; 9.55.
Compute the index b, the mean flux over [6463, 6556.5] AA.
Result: 9.74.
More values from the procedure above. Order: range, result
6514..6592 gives 9.31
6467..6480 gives 9.95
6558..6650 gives 9.37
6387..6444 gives 9.94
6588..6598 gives 9.59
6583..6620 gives 9.63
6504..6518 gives 9.72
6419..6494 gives 9.85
